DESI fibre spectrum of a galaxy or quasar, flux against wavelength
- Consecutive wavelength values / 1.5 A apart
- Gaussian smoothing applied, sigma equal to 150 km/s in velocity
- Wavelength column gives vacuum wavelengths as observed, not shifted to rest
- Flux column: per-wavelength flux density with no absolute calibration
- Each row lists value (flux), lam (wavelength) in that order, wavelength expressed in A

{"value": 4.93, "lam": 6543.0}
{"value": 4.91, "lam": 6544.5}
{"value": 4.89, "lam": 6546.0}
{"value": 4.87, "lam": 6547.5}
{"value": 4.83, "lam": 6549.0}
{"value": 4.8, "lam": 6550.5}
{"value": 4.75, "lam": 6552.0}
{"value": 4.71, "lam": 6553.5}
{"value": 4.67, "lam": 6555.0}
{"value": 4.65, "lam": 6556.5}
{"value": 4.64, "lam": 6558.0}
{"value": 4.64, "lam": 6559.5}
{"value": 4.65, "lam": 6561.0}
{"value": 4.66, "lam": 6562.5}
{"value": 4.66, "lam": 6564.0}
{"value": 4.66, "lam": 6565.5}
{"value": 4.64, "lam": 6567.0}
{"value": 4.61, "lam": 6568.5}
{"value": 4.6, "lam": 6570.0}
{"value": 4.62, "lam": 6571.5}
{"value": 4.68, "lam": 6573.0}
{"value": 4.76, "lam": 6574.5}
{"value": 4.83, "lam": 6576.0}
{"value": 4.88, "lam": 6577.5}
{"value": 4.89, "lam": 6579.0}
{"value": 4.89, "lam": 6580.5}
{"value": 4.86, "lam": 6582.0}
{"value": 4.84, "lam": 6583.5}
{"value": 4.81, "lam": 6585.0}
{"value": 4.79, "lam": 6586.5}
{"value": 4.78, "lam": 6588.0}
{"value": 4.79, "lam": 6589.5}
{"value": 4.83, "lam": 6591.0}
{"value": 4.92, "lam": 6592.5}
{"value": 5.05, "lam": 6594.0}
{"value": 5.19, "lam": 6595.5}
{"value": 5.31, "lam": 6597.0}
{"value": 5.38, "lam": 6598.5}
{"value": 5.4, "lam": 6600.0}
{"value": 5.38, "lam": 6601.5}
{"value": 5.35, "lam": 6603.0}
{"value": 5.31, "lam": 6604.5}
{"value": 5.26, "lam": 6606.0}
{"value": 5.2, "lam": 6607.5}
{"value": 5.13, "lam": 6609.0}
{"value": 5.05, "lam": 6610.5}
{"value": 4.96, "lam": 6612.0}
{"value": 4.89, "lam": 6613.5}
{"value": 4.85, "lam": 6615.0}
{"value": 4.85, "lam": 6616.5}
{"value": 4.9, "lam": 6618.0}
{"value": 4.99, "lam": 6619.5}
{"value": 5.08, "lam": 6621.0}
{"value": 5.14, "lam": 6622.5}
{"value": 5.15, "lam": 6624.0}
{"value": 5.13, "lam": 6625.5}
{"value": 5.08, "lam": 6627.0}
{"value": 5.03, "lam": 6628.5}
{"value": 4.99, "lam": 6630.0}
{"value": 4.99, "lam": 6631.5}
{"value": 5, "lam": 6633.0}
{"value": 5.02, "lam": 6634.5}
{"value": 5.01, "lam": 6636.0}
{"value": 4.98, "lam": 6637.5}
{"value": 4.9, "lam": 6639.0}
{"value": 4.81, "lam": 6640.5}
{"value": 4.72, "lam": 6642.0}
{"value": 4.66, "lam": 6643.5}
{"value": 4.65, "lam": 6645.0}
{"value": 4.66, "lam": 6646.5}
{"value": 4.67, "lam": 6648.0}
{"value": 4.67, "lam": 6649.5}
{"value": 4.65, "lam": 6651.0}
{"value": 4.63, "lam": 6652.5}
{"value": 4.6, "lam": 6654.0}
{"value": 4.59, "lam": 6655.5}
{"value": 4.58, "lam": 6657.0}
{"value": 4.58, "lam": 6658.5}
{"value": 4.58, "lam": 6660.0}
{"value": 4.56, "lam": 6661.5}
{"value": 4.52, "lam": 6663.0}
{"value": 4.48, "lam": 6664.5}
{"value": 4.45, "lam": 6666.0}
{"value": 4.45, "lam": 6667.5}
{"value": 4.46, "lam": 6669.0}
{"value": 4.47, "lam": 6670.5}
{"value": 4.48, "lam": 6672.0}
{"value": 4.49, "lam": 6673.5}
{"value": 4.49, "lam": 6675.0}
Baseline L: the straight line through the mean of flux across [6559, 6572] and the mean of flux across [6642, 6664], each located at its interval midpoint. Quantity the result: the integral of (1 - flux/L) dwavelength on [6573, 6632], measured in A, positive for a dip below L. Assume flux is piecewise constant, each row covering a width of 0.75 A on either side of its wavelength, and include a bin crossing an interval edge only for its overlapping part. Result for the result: -4.97 A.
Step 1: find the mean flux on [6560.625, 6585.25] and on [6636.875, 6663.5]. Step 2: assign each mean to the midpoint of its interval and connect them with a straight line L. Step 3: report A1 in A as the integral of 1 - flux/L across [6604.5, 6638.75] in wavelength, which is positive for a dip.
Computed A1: -2.5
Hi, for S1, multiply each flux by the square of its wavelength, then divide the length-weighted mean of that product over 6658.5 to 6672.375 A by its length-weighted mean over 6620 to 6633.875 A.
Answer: 0.9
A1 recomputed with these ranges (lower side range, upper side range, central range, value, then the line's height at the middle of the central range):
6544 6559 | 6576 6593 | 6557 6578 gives 0.5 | 4.8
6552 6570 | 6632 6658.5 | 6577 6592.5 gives -0.5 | 4.68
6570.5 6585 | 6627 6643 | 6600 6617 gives -0.9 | 4.88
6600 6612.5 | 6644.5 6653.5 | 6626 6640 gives -0.4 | 4.87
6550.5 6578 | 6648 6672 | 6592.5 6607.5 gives -2.0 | 4.64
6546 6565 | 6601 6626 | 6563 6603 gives 0.0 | 4.89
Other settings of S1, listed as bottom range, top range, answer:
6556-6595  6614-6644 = 1.06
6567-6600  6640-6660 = 0.97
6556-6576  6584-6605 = 1.10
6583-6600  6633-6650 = 0.98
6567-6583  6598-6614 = 1.11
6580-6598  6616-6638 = 1.03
